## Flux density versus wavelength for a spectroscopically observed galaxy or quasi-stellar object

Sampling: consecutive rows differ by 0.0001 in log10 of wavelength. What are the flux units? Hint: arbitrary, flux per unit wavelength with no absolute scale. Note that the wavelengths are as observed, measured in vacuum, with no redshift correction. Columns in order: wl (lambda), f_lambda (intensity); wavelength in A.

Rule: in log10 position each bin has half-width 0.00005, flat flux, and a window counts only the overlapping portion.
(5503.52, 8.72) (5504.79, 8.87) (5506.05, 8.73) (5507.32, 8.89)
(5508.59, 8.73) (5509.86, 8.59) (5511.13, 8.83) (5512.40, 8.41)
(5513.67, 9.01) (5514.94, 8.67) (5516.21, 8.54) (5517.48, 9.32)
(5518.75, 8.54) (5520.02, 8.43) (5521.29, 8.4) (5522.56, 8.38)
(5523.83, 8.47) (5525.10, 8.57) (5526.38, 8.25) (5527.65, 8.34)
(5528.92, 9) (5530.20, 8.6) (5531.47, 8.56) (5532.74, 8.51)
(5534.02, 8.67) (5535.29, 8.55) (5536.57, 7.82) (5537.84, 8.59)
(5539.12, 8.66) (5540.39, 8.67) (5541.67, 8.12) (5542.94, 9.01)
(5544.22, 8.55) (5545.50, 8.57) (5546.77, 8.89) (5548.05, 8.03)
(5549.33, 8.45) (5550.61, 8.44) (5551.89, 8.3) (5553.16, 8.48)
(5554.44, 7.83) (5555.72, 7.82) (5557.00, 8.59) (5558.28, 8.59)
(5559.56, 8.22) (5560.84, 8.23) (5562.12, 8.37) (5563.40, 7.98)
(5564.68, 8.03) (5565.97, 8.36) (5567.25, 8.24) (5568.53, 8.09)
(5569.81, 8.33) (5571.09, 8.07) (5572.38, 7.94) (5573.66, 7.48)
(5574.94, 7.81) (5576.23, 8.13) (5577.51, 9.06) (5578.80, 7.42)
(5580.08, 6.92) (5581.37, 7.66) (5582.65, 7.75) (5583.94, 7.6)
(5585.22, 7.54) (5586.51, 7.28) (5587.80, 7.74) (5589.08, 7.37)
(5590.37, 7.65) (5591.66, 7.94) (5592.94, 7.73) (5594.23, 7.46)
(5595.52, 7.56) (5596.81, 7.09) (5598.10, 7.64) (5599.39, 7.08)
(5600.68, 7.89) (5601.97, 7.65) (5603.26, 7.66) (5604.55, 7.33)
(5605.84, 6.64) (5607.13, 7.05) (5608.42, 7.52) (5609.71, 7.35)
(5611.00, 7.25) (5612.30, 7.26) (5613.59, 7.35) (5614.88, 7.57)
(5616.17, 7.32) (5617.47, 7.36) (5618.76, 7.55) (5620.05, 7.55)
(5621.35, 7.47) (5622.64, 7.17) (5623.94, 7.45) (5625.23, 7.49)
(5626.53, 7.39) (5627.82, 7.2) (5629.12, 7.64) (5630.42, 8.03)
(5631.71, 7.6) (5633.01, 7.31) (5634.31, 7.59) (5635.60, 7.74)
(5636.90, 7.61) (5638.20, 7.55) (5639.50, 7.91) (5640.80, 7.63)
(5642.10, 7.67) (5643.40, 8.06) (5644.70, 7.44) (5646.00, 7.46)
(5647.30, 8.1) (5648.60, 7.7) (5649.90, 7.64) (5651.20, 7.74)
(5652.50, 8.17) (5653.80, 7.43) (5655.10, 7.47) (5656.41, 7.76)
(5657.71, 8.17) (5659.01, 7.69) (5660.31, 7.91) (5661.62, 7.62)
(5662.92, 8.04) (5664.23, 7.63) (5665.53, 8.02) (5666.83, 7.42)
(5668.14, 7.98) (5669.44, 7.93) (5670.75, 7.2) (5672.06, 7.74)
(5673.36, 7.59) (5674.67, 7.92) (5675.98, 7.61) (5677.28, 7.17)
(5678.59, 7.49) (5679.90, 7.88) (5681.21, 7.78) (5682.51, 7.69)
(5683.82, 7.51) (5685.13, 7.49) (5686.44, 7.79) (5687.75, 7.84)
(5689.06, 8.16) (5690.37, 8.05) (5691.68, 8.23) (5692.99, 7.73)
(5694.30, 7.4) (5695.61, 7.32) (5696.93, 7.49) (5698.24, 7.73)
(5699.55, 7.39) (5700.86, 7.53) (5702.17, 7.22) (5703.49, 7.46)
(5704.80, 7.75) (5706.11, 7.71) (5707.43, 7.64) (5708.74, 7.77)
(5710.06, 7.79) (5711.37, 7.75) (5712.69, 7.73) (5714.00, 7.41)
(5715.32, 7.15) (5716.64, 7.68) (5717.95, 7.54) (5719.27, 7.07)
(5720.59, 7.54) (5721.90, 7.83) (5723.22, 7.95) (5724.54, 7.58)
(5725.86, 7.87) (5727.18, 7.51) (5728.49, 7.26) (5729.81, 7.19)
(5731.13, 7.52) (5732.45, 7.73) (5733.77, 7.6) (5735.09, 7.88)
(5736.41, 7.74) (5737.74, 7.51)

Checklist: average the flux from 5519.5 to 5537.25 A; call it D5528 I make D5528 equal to 8.47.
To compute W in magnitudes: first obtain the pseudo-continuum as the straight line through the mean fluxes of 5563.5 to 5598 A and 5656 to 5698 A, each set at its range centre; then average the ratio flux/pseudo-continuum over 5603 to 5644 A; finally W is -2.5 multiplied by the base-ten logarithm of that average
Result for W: 0.04 mag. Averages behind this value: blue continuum 7.78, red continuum 7.73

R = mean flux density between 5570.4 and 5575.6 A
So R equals 7.82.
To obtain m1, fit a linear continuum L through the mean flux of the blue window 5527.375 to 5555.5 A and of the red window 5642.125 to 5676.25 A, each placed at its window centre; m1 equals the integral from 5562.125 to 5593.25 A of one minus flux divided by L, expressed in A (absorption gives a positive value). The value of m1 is 1.5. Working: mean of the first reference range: 8.48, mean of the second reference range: 7.75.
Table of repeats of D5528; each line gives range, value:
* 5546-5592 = 8.02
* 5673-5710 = 7.66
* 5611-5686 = 7.63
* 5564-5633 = 7.59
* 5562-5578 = 8.13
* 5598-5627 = 7.39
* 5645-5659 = 7.76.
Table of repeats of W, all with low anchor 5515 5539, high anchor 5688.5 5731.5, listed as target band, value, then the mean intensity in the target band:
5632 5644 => 0.04 mag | 7.67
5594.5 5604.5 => 0.09 mag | 7.49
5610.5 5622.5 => 0.10 mag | 7.4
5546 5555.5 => 0.01 mag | 8.33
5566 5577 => 0.03 mag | 8.05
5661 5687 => 0.02 mag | 7.68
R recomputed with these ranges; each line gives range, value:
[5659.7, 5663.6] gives 7.84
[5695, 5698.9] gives 7.51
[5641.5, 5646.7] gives 7.66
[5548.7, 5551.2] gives 8.44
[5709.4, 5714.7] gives 7.66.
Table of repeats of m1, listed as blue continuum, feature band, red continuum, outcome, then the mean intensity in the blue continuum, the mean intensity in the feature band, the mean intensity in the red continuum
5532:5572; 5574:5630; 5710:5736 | 4.3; 8.35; 7.5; 7.58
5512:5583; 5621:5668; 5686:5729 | 1.4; 8.34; 7.67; 7.63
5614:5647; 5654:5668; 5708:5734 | -0.4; 7.55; 7.77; 7.57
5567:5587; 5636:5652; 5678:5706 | 0.0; 7.83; 7.71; 7.67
